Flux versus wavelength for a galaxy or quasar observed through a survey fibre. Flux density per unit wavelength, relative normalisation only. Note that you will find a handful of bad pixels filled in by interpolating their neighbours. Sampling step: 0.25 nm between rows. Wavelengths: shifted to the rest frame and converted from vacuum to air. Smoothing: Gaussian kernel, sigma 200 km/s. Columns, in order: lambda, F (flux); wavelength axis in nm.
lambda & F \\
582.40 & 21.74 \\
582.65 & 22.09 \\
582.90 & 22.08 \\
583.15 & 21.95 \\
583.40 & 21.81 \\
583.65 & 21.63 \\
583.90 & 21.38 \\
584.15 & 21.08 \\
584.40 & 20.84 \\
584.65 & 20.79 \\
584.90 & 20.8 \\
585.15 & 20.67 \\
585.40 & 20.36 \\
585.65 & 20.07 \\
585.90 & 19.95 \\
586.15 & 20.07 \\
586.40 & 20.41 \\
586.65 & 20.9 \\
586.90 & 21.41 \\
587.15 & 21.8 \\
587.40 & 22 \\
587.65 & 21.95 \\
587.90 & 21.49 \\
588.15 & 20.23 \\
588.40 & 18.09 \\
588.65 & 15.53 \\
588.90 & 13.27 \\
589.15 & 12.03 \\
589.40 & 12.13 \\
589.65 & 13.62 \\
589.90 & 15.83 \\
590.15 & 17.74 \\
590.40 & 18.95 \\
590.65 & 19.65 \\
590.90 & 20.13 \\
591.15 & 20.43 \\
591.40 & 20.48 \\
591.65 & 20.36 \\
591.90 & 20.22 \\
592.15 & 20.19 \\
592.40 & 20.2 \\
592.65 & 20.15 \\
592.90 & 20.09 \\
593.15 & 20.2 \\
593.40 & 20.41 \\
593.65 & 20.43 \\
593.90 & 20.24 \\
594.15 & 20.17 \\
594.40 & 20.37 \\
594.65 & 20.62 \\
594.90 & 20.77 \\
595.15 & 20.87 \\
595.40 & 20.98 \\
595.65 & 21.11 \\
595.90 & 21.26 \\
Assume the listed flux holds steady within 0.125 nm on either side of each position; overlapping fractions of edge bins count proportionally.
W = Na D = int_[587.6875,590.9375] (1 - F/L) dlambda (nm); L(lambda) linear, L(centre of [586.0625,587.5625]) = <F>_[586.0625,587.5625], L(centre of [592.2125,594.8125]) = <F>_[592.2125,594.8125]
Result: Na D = 0.62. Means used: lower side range 21.1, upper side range 20.3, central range 16.9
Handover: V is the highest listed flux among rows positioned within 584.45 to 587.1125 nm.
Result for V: 21.41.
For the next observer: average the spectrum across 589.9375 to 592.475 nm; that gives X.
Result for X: 19.7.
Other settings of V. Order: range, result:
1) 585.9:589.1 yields 22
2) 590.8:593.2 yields 20.48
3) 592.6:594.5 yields 20.43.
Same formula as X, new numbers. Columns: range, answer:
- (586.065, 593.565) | 19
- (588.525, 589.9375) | 13.6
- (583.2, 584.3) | 21.5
